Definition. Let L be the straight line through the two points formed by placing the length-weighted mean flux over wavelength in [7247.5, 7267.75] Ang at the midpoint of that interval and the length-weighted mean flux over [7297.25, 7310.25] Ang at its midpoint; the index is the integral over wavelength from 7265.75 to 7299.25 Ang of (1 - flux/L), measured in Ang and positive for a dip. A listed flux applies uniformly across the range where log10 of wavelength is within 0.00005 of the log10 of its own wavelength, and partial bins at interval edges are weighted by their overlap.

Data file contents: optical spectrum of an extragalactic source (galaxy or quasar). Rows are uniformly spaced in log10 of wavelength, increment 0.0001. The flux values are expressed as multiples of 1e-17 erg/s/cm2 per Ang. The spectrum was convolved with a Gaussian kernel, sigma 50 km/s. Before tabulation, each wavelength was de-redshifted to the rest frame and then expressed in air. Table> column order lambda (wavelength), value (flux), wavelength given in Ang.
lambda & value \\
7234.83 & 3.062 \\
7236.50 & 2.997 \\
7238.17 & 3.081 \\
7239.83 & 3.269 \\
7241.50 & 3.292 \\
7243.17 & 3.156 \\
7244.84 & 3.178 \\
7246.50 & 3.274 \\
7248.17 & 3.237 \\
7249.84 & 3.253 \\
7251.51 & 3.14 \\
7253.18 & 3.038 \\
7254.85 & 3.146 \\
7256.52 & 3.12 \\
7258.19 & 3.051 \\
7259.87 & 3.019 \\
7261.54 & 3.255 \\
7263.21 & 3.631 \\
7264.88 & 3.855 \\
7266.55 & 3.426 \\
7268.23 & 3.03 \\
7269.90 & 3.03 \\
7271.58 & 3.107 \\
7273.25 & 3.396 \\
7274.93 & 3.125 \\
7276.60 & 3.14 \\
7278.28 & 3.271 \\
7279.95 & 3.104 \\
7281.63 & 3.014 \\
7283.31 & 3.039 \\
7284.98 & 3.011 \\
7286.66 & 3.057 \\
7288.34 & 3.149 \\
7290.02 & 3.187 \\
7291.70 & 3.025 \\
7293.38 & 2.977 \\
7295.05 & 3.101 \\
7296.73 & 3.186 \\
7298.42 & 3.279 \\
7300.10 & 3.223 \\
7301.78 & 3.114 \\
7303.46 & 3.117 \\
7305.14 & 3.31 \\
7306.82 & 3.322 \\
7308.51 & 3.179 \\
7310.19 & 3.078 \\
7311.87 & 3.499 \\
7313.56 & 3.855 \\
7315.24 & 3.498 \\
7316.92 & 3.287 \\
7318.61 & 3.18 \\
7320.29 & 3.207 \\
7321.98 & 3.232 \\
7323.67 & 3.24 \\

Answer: 1.0 Ang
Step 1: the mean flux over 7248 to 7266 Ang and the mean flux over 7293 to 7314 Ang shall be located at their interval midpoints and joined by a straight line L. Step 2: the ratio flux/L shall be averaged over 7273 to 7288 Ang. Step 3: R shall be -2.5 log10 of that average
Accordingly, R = 0.044 mag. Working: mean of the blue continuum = 3.25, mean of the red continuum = 3.24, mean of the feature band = 3.12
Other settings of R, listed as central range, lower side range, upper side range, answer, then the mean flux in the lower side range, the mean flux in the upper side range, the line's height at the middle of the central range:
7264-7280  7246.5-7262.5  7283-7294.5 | -0.05 mag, 3.15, 3.07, 3.11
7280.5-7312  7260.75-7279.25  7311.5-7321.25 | 0.07 mag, 3.3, 3.41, 3.36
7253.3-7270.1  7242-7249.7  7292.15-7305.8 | -0.02 mag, 3.22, 3.16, 3.2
